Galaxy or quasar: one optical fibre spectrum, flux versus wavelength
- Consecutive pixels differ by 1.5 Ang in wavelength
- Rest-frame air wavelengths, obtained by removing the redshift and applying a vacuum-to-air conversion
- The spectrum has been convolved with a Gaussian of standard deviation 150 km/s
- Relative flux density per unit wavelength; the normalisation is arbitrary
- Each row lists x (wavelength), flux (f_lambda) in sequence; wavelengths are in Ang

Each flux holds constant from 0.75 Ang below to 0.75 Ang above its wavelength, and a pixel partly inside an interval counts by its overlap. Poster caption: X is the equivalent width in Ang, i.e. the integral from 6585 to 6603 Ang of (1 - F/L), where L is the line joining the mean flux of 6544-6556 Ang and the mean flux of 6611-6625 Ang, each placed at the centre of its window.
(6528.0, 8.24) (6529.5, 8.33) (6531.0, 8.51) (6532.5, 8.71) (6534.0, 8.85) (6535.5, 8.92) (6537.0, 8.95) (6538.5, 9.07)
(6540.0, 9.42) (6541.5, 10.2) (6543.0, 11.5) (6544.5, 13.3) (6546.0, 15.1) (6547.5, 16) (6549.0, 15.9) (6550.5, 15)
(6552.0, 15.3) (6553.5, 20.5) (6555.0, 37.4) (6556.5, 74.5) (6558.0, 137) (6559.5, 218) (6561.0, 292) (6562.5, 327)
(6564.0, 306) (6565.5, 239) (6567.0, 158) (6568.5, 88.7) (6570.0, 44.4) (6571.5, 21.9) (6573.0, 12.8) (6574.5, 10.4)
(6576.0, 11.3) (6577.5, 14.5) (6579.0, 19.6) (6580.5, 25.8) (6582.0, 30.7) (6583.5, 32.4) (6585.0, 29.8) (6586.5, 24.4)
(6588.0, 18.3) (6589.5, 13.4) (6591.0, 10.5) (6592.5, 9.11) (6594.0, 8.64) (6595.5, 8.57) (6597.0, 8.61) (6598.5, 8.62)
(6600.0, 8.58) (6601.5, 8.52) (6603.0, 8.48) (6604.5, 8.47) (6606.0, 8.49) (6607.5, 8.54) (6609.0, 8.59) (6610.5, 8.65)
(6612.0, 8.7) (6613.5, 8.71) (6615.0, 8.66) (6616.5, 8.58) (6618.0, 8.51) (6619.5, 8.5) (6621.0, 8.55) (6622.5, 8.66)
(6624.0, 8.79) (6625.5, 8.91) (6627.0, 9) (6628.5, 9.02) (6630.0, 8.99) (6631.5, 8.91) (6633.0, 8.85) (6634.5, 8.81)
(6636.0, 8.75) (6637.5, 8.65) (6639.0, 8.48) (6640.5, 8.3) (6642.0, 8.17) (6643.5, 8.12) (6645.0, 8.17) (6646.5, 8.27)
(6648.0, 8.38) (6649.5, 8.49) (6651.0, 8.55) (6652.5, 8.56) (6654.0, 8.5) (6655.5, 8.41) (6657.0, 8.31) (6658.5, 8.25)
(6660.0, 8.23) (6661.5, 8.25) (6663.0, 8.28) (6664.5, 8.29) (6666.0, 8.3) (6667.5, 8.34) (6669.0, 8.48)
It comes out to 0.9 Ang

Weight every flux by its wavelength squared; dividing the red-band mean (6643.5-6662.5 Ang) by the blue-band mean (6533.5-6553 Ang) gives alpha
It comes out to 0.7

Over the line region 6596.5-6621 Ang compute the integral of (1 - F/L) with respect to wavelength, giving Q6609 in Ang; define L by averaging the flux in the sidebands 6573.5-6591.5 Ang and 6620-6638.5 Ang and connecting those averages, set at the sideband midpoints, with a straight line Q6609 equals 9.0 Ang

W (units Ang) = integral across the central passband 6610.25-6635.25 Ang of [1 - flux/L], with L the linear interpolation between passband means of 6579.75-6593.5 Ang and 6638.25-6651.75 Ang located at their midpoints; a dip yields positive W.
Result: 8.27 Ang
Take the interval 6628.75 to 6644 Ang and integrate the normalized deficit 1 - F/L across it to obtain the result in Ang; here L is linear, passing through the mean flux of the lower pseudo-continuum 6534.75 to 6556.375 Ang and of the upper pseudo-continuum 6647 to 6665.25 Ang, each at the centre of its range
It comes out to 1.9 Ang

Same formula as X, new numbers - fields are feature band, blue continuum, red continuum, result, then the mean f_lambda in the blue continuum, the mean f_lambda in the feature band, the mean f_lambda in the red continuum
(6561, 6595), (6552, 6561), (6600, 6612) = 4.00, 107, 70.8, 8.55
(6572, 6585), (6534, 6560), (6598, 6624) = 0.57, 34.9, 20.3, 8.58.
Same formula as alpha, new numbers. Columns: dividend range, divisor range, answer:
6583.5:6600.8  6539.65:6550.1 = 1.09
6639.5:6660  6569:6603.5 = 0.49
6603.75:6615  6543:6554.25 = 0.56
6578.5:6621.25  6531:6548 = 1.23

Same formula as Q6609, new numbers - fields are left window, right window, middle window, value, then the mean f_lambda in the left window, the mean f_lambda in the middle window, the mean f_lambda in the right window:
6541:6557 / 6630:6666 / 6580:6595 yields -3.0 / 21.6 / 20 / 8.44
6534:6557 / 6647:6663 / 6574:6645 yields 6.0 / 17.8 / 11.5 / 8.39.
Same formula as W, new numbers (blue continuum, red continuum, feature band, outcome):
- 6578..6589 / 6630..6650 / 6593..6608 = 8.64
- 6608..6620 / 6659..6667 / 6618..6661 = -0.60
